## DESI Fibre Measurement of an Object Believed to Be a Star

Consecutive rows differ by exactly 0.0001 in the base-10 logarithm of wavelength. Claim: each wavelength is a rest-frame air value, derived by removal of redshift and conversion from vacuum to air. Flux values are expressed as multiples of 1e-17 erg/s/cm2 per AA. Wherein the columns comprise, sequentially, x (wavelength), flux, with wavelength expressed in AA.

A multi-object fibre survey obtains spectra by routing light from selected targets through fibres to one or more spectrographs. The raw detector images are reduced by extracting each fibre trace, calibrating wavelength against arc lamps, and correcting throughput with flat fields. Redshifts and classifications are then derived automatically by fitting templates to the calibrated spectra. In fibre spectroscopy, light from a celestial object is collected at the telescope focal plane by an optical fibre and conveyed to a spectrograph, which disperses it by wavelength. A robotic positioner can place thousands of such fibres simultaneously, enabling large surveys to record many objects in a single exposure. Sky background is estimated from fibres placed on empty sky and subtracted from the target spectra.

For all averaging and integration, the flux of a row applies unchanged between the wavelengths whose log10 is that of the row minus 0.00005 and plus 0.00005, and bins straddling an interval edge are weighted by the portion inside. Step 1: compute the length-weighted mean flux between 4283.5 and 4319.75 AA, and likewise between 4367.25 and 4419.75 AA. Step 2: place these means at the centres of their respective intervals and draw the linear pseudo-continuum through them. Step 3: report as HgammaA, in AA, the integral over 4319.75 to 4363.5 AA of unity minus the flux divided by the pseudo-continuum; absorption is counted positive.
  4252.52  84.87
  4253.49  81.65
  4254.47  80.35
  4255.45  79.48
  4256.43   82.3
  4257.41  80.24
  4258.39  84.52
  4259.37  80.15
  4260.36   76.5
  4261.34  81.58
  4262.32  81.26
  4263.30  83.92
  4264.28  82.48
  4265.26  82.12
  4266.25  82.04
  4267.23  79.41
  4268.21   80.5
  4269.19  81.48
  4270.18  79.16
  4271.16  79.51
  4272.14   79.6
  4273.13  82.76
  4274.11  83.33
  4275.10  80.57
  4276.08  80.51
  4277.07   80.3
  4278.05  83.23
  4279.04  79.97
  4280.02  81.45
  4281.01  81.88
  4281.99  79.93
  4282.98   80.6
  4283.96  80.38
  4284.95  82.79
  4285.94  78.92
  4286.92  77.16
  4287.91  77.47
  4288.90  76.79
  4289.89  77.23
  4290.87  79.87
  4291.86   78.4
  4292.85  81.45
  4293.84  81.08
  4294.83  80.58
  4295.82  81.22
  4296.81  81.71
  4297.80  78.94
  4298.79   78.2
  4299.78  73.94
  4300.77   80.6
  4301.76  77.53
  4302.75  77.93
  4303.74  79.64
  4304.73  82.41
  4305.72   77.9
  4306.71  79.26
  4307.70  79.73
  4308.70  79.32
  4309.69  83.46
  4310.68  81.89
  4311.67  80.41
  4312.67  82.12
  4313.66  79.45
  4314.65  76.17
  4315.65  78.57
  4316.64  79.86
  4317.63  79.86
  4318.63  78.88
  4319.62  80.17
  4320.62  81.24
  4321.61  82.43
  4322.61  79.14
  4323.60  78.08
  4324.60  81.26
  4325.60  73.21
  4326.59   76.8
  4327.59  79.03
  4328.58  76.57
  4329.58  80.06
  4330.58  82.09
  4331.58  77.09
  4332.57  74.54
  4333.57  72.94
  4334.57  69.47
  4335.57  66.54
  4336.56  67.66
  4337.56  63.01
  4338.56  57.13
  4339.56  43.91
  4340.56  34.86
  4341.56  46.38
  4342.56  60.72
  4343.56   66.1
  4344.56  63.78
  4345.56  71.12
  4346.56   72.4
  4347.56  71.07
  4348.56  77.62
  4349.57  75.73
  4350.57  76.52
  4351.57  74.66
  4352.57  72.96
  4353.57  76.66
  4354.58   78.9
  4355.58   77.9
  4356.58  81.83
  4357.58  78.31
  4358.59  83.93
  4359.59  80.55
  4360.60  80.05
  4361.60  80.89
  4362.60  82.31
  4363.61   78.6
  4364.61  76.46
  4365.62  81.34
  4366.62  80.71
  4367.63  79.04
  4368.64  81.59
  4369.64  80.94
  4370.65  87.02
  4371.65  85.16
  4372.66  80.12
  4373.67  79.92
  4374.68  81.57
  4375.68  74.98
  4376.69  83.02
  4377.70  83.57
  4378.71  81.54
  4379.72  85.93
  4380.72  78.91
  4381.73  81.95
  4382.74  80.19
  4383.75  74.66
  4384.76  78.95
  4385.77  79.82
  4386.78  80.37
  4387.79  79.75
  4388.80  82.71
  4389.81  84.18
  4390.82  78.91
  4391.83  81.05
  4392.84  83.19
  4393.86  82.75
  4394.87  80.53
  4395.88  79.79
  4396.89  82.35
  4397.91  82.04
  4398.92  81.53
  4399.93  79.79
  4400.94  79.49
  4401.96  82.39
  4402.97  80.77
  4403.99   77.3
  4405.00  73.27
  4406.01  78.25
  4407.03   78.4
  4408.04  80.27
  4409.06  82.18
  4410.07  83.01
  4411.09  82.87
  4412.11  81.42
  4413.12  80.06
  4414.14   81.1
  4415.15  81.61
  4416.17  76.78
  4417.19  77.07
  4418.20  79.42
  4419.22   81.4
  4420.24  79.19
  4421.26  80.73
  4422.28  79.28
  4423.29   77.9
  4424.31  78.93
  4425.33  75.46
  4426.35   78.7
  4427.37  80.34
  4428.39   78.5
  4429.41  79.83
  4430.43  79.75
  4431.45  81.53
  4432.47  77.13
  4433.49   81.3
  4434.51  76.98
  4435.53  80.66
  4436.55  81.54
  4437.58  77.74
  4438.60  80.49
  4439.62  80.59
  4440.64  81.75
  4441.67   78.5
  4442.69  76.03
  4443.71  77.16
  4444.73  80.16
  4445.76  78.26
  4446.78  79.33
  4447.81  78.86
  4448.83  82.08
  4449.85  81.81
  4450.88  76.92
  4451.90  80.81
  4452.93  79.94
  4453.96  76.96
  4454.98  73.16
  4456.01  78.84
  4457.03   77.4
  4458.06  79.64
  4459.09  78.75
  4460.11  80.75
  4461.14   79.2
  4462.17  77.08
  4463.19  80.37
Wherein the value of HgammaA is 3.9 AA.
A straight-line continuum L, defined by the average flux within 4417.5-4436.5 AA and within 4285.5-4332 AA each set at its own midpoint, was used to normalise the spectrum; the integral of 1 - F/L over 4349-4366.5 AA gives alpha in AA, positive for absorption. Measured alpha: 0.1 AA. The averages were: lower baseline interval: 79.3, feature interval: 78.7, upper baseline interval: 79.3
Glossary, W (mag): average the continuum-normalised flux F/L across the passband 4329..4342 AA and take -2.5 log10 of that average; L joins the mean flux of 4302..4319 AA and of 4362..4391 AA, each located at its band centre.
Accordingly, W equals 0.238 mag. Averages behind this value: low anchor 79.8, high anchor 80.9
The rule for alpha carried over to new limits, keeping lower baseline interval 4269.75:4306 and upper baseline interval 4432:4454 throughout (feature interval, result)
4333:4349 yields 3.40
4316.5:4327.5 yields 0.09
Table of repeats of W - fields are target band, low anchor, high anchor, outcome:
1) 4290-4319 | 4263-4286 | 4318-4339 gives -0.03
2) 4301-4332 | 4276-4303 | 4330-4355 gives -0.08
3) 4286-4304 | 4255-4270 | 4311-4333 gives 0.01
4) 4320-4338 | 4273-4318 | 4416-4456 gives 0.06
